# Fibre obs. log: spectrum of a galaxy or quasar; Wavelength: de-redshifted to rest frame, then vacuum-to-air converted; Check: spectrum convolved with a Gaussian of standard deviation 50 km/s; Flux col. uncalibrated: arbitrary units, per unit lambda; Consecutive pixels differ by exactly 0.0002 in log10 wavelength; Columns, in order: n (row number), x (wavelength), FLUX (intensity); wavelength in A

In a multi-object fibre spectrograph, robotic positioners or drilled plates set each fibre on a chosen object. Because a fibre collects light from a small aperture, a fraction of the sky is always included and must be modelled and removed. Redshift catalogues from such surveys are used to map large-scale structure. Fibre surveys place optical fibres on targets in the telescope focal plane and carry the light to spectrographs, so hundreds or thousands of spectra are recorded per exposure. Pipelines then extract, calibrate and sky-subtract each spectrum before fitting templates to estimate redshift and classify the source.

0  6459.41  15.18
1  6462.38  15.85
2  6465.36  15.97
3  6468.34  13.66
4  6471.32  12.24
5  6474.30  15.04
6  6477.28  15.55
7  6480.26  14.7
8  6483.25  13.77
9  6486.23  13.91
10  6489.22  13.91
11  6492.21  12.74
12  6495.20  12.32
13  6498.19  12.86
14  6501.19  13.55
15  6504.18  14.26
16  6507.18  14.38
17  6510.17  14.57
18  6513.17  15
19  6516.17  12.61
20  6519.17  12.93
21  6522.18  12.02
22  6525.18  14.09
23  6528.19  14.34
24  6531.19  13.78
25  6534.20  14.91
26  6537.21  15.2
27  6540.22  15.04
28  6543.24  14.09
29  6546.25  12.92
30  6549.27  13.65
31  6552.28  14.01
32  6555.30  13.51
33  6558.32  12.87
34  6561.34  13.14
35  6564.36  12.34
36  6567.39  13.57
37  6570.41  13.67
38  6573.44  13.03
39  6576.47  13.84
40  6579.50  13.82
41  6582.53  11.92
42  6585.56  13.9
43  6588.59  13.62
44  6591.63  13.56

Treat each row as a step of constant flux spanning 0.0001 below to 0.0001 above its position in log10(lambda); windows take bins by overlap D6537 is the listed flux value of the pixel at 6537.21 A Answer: 15.2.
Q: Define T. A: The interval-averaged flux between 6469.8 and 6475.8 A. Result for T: 13.6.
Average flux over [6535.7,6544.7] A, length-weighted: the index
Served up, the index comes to 14.8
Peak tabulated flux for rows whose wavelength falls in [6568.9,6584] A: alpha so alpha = 13.84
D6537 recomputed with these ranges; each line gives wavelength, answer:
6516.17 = 12.61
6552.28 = 14.01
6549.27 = 13.65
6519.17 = 12.93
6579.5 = 13.82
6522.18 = 12.02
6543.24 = 14.09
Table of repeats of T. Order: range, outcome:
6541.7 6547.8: 13.5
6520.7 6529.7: 13.5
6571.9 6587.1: 13.3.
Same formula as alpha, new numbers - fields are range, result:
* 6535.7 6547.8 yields 15.2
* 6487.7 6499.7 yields 13.91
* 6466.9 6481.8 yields 15.55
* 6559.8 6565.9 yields 13.14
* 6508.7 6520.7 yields 15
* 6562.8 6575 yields 13.67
